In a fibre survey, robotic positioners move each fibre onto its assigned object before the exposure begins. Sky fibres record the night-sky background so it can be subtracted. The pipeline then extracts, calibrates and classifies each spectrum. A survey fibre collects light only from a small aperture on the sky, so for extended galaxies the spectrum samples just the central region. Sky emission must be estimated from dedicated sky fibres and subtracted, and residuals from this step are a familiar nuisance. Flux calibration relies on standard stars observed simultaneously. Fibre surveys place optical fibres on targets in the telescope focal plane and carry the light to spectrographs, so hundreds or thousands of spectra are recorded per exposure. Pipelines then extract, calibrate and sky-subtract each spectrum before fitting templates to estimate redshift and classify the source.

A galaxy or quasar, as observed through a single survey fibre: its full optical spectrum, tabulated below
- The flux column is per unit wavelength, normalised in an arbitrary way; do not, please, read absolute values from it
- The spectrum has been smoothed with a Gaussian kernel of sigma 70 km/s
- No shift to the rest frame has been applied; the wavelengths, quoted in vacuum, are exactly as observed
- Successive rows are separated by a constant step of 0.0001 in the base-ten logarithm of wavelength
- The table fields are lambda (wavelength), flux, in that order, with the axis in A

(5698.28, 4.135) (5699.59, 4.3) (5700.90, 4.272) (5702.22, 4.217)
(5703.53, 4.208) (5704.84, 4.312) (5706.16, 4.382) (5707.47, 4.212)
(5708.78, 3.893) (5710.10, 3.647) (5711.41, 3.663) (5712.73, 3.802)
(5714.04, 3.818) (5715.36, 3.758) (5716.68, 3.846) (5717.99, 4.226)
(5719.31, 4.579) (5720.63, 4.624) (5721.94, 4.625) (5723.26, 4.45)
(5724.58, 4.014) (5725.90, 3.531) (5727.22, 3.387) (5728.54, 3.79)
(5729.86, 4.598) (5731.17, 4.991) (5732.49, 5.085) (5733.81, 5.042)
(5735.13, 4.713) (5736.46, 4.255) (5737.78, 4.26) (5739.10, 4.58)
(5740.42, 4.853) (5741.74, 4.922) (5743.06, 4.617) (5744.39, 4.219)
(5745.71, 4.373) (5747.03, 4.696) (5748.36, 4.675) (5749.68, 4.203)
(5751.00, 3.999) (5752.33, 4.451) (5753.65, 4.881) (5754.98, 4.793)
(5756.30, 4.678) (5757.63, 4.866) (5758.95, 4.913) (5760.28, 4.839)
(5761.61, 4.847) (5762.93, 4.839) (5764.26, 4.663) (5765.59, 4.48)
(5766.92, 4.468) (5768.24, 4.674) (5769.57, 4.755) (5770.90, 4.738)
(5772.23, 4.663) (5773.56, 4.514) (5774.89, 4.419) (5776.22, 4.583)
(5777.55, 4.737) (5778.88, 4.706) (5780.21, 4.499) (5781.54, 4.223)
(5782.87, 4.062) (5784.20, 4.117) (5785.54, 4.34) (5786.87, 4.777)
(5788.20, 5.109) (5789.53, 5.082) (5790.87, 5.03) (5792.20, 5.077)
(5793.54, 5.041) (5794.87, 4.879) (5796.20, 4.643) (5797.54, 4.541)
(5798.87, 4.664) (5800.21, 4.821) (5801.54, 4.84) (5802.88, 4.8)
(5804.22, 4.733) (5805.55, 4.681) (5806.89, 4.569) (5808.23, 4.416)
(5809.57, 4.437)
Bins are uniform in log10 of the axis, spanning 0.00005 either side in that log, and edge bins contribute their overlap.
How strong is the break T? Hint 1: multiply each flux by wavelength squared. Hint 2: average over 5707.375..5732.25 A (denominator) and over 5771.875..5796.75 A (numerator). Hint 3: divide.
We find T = 1.16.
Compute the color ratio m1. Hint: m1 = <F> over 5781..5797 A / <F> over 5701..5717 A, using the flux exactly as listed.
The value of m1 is 1.18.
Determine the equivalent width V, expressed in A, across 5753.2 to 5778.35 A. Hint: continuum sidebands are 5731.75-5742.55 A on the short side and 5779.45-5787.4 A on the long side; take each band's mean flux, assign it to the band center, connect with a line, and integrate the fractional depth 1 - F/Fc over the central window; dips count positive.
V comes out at -1.25 A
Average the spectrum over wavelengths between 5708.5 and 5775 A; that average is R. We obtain 4.44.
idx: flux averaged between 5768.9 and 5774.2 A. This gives 4.66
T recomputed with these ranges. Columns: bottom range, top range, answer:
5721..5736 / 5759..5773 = 1.09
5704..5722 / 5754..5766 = 1.19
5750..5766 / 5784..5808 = 1.03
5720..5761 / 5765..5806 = 1.05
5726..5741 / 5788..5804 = 1.11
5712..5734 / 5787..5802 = 1.18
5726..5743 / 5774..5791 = 1.03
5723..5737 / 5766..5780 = 1.08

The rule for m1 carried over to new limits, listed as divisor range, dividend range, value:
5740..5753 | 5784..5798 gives 1.07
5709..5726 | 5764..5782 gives 1.13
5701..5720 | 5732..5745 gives 1.15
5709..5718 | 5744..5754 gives 1.17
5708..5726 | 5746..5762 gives 1.15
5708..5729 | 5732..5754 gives 1.15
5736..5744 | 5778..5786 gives 0.95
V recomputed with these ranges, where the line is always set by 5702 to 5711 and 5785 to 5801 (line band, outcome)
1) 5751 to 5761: -0.4 A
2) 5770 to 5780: 0.1 A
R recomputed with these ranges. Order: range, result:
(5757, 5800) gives 4.68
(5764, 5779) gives 4.61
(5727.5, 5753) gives 4.53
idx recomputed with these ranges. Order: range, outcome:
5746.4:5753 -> 4.4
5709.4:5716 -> 3.74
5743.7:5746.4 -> 4.3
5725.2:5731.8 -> 4.06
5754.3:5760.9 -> 4.82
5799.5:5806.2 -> 4.77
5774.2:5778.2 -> 4.58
